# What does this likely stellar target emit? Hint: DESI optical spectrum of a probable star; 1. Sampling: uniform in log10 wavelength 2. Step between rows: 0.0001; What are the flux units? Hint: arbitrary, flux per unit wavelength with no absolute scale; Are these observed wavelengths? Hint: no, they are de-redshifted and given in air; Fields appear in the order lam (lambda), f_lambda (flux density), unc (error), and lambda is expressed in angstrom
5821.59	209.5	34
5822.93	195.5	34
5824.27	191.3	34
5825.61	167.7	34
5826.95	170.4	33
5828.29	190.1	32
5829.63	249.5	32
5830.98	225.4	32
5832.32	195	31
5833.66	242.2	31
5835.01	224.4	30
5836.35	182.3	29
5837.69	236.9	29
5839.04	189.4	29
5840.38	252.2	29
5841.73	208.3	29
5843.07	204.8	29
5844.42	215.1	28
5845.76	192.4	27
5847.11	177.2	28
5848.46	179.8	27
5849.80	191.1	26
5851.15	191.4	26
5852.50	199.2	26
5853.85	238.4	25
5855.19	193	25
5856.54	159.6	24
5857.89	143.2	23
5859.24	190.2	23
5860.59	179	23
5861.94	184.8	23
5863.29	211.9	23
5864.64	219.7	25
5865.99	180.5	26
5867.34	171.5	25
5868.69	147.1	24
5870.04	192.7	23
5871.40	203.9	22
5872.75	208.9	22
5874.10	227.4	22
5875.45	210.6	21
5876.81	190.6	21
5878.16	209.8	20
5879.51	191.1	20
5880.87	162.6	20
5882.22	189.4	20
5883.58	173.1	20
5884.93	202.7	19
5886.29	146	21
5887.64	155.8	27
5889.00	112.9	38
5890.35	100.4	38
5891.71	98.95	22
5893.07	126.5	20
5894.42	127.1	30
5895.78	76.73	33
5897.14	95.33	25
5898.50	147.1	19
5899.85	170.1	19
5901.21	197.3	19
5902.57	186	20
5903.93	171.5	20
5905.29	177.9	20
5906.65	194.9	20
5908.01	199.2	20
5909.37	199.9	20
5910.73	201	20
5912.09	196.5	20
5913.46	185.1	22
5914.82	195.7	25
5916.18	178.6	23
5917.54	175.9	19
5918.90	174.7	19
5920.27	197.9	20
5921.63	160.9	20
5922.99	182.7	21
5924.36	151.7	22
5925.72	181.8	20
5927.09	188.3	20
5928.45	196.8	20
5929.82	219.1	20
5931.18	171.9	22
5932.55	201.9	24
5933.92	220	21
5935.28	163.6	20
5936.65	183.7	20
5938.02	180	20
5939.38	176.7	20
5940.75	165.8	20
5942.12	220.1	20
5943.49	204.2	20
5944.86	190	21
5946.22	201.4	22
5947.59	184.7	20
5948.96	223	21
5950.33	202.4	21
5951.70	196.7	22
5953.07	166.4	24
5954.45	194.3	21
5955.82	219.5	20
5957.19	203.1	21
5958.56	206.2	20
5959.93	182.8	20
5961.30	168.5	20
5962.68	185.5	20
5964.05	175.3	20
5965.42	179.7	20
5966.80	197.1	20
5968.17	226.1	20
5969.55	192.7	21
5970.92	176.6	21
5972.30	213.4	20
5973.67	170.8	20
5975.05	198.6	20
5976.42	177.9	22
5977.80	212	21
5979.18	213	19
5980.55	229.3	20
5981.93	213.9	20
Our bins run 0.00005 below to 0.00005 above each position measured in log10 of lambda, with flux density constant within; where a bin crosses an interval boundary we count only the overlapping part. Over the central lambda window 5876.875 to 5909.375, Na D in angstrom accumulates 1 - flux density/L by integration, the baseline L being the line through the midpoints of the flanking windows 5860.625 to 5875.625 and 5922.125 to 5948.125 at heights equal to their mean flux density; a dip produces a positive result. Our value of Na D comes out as 5.74 angstrom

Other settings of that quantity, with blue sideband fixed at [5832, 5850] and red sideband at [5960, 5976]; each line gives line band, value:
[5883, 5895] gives 3.7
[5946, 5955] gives -0.2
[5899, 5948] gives 2.0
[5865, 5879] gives 0.5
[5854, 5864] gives 1.0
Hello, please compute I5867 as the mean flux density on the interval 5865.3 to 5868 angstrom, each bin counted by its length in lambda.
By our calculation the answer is 176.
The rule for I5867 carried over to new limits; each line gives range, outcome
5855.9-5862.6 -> 171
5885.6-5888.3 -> 151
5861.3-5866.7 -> 199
